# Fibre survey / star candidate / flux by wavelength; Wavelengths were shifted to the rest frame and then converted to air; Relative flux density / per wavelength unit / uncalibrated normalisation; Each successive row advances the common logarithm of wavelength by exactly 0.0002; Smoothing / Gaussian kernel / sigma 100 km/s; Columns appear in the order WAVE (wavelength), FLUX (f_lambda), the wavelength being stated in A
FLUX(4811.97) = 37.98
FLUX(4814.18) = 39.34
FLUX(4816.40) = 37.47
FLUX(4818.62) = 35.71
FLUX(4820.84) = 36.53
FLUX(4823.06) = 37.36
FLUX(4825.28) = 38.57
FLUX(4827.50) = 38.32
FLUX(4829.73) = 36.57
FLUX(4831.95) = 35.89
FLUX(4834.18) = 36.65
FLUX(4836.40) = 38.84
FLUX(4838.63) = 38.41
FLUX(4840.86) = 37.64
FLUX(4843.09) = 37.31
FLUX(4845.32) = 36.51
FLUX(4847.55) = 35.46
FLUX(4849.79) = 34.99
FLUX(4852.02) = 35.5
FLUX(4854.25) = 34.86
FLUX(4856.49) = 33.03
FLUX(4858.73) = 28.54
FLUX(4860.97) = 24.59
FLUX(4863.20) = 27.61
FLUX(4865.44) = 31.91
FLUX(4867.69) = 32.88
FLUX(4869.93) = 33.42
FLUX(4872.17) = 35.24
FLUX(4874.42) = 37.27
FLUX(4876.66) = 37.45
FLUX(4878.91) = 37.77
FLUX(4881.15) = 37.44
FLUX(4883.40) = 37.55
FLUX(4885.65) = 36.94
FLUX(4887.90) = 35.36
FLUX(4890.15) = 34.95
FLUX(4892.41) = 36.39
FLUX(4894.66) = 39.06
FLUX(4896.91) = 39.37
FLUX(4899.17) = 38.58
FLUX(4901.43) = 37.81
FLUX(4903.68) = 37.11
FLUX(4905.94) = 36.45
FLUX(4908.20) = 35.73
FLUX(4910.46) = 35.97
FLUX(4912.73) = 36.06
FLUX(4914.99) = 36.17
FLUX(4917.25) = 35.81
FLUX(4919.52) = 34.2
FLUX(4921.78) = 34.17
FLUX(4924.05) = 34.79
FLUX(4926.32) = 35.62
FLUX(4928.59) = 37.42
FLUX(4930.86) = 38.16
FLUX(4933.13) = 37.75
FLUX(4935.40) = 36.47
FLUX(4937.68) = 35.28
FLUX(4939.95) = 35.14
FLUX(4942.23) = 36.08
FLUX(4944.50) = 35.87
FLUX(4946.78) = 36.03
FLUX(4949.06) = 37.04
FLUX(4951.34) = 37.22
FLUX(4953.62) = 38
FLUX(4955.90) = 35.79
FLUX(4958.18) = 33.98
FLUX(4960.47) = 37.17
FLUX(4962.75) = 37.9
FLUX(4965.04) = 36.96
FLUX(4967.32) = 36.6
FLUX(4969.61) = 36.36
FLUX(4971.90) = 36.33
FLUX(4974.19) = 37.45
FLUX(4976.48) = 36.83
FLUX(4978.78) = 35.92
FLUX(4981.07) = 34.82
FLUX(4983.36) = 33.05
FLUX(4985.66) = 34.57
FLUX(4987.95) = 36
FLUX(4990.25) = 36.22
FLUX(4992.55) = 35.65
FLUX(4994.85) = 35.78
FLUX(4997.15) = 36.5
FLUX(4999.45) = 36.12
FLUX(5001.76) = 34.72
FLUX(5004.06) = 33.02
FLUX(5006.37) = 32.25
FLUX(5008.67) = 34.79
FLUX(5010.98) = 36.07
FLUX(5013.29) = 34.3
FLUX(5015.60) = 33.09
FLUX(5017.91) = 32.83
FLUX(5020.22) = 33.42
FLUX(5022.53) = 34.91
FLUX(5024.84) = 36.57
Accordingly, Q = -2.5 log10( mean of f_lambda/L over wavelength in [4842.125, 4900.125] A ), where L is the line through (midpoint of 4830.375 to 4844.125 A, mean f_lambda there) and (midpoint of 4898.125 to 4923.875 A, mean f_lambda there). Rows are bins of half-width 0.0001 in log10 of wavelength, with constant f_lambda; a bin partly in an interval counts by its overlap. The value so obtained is 0.055 mag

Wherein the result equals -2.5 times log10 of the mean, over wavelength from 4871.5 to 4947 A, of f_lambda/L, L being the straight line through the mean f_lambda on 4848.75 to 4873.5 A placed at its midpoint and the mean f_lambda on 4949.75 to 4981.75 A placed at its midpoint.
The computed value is -0.07 mag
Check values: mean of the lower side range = 32.1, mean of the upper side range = 36.6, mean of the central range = 36.5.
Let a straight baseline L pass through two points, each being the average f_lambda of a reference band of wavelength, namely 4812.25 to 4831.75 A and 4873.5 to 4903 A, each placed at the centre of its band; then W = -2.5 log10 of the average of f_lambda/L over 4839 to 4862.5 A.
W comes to 0.108 mag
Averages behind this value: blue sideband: 37.4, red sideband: 37.4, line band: 33.9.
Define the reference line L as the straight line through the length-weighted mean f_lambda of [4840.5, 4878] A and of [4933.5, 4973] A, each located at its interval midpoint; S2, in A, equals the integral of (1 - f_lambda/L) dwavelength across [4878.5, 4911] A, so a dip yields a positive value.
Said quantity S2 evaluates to -2.2 A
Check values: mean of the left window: 33.7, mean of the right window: 36.4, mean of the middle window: 37.1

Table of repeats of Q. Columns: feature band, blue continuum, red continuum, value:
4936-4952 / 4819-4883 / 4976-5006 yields -0.026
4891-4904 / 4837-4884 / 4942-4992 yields -0.087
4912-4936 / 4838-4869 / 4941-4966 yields -0.013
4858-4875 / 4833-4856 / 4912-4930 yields 0.158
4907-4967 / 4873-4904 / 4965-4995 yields 0.011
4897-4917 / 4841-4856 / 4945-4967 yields -0.017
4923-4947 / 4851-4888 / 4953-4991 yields -0.028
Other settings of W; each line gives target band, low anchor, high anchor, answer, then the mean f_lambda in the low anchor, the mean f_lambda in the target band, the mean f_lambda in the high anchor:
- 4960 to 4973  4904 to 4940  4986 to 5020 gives -0.05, 36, 36.9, 34.8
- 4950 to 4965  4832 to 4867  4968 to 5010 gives -0.05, 34.1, 36.7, 35.4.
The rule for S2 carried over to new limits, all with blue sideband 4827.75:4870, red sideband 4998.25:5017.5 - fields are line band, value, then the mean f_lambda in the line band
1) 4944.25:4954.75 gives -0.81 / 36.9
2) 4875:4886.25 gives -1.03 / 37.5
